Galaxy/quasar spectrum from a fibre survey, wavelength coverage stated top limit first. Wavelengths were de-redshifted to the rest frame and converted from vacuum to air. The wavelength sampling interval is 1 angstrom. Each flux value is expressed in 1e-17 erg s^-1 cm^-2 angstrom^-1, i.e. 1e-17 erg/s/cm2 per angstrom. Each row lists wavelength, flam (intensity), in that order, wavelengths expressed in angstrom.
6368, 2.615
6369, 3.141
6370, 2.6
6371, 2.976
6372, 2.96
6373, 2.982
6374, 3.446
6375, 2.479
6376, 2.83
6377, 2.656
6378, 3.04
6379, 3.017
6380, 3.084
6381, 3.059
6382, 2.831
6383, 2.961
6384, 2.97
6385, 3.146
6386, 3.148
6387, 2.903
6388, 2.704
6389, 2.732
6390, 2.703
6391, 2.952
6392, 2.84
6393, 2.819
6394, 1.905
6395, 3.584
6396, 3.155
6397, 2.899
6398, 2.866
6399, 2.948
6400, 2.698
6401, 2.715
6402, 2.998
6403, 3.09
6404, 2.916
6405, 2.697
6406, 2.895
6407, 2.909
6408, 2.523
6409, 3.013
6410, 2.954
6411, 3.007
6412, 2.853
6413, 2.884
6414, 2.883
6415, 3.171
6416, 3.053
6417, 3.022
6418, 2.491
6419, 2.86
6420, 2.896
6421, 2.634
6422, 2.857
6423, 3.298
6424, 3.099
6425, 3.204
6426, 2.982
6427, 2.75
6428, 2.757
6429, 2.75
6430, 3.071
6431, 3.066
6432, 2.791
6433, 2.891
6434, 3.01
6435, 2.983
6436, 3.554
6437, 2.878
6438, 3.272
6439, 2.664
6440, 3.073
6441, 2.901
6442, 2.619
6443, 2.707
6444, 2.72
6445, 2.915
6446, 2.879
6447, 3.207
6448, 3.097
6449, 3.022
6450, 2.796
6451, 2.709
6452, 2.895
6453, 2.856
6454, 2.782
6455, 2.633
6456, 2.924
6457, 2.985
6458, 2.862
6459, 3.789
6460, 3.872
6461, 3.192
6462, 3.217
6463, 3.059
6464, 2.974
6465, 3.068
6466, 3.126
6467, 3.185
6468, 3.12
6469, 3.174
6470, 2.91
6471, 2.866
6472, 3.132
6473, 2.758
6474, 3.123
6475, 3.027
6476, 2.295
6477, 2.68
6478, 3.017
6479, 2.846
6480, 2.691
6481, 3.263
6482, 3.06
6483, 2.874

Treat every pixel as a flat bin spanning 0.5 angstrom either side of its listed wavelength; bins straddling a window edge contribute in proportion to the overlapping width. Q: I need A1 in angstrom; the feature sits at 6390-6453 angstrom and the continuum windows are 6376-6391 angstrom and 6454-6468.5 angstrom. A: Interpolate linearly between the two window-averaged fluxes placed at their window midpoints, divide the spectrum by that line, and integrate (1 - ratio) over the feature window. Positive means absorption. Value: 2.4 angstrom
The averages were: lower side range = 2.92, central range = 2.91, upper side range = 3.13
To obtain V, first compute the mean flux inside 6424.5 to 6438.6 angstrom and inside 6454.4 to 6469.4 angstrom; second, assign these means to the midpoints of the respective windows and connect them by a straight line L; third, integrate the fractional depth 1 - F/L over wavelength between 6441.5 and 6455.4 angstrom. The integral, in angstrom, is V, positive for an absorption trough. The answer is 1.04 angstrom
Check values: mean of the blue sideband 2.99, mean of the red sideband 3.14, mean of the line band 2.85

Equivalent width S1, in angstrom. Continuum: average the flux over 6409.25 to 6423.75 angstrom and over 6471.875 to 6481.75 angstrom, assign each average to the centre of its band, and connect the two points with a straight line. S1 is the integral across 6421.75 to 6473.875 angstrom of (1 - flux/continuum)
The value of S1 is -1.8 angstrom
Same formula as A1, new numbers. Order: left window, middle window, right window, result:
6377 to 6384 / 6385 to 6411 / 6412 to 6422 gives 0.5 angstrom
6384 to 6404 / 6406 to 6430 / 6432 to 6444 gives 0.1 angstrom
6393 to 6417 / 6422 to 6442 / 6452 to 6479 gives -0.2 angstrom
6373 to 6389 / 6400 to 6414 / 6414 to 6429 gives 0.3 angstrom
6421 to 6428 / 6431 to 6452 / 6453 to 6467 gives 0.7 angstrom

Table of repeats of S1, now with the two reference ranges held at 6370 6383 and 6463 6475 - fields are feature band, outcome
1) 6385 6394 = 0.4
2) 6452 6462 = -0.2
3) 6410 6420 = 0.2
